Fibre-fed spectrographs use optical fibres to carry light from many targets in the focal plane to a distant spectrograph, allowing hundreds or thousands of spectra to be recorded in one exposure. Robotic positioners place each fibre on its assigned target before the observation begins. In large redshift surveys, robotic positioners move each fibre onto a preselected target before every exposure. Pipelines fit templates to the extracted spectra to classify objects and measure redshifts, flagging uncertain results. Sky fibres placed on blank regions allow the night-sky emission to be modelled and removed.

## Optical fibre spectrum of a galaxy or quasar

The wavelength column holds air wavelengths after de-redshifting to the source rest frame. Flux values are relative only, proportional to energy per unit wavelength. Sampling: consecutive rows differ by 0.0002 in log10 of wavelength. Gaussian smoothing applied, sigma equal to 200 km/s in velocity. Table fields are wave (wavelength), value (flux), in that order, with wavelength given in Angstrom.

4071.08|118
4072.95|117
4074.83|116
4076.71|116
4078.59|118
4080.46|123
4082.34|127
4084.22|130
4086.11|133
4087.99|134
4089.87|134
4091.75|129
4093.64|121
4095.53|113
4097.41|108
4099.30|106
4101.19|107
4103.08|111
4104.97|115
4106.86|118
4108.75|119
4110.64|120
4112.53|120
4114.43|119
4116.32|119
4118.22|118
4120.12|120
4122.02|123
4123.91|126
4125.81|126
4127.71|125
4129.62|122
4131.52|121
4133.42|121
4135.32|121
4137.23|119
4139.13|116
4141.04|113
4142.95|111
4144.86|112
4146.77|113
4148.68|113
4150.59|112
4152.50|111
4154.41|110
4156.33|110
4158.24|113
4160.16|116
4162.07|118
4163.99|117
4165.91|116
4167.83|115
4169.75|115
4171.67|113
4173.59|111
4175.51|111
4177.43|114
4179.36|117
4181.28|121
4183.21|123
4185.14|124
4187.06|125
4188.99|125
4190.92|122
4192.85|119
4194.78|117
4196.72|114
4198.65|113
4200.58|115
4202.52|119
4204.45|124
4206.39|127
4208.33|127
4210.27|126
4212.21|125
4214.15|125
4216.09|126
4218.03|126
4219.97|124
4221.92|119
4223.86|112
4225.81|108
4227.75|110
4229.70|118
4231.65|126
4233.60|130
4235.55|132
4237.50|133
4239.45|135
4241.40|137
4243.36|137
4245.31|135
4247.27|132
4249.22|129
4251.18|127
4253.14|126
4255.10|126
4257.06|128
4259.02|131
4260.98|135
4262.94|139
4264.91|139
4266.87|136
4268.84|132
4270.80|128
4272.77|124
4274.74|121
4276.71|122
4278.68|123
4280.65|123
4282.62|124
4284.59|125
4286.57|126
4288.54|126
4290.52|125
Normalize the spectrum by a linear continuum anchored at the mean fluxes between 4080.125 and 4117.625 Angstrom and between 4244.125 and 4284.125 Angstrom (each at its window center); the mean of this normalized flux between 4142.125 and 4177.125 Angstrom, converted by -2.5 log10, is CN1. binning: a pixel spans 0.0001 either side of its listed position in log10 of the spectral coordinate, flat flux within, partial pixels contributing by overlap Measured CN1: 0.09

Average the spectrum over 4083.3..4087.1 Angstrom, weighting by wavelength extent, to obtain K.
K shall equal 131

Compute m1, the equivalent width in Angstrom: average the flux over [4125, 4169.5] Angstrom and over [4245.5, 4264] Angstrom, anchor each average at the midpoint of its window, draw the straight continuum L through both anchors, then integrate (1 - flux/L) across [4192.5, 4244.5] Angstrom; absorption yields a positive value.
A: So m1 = 1.0 Angstrom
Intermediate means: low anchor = 116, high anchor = 131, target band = 123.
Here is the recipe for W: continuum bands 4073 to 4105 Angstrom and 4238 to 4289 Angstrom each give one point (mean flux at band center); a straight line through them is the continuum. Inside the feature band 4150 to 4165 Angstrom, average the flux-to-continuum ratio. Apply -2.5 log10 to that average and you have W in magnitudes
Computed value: 0.095 mag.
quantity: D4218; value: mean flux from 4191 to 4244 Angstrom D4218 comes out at 123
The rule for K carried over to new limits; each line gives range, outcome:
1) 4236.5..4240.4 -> 134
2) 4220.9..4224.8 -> 116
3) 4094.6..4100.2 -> 109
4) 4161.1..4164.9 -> 118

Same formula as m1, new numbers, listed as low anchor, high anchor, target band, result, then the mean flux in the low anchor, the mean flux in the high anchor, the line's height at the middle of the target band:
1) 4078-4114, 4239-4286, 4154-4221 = 3.4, 120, 130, 125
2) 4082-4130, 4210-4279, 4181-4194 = 0.2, 121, 127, 125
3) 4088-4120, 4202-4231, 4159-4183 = 0.9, 118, 121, 120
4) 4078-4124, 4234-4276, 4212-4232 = 1.5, 120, 131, 129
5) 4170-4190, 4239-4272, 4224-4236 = 0.8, 118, 132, 128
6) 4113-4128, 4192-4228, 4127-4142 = 0.2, 122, 120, 122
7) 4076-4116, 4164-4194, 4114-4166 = 0.8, 120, 118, 119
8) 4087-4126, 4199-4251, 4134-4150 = 0.8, 119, 125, 121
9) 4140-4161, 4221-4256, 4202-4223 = -0.4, 112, 126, 122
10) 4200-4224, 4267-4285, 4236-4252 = -1.2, 123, 125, 124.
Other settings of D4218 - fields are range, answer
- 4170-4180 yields 113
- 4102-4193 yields 117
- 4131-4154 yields 115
